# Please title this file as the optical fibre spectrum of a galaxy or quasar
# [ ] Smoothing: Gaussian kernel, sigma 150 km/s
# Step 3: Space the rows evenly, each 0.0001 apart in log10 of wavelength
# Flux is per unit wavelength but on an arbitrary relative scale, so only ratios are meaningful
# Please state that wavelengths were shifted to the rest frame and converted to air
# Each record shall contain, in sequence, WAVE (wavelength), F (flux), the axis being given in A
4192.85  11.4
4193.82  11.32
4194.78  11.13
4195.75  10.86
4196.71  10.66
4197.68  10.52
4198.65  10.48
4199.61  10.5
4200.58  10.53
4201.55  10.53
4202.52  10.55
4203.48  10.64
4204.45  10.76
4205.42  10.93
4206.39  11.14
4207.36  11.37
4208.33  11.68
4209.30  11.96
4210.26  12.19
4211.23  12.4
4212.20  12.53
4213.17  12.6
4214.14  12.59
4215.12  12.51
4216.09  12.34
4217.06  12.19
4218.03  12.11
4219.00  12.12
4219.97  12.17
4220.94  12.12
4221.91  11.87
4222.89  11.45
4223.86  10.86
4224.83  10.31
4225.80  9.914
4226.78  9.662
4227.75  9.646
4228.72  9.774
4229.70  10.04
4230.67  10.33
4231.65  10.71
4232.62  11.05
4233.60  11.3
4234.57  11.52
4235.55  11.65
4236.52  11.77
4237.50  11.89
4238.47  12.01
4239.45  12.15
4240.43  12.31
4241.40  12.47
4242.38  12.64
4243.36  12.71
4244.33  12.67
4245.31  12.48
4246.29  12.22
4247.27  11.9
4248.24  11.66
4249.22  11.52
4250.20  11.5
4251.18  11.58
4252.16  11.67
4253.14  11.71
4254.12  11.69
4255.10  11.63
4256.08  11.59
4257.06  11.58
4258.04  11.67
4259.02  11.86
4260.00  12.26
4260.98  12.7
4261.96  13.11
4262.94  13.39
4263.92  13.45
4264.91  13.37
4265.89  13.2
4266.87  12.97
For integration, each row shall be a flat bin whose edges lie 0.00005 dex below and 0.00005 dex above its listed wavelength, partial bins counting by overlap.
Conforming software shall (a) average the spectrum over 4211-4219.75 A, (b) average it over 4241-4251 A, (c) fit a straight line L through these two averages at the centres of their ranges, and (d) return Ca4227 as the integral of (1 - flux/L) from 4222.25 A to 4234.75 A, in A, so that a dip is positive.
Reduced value 1.8 A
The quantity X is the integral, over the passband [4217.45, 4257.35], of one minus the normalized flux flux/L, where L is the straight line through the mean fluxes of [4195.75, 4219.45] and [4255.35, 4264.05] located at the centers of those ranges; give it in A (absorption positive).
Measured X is 1.55 A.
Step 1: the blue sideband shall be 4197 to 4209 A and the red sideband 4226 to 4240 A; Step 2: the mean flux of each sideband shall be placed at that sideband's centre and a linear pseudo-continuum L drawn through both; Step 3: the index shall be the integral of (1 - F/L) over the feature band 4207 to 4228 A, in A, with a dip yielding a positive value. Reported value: -1.6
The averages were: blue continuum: 10.8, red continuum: 10.9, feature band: 11.7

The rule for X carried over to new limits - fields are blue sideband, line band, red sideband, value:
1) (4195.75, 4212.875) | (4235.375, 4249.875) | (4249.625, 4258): -0.8 A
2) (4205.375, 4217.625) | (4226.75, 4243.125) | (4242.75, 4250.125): 1.1 A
